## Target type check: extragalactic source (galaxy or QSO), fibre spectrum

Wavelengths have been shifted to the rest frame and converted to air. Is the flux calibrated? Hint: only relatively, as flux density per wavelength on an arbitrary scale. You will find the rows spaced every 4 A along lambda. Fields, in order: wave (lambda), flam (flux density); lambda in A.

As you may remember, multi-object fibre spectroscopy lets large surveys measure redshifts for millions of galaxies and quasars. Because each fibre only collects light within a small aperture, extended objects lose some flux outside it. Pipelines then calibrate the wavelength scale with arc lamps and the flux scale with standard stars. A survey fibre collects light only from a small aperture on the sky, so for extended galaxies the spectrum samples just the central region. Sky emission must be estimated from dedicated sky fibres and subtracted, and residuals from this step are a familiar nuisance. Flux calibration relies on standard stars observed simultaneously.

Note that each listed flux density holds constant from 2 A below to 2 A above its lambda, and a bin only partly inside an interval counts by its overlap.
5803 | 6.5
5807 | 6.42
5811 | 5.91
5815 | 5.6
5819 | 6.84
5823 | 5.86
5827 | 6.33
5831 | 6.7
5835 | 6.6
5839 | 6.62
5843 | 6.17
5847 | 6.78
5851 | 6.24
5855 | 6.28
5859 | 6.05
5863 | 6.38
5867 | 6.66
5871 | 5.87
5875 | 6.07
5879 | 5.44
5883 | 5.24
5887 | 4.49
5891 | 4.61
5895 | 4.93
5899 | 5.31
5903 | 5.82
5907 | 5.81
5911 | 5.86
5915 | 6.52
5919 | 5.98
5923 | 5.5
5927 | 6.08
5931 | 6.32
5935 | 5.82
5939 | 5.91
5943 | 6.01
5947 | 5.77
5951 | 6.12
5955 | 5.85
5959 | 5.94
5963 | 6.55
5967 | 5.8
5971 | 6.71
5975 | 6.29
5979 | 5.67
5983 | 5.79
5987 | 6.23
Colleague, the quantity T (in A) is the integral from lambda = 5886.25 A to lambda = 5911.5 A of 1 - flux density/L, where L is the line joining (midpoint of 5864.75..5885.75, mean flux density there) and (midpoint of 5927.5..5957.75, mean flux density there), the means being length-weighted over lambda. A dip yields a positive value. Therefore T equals 2.6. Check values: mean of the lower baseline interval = 5.81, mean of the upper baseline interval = 5.98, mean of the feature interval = 5.26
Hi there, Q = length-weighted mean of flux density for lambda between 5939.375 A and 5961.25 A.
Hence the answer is 5.94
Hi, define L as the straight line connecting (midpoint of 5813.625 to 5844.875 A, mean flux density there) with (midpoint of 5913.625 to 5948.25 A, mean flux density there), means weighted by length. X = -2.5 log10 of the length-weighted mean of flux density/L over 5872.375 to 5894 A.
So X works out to 0.19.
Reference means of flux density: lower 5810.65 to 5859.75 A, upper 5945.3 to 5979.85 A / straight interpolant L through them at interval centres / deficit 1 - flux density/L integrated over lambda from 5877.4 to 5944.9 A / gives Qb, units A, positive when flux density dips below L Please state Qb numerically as 6.1 A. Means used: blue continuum 6.33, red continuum 6.09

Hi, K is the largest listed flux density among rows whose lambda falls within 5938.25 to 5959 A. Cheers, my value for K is 6.12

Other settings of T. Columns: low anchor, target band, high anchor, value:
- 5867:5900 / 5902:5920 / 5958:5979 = -1.3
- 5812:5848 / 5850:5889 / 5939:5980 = 2.6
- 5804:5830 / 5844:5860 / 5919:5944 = -0.6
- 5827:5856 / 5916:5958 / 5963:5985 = 1.7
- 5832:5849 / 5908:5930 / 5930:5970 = 0.6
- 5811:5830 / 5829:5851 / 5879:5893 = -2.9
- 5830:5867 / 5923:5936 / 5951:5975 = 0.5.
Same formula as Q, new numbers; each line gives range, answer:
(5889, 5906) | 5.21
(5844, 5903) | 5.75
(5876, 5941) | 5.61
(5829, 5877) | 6.37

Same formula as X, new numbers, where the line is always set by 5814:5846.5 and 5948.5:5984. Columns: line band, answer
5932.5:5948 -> 0.044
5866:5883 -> 0.072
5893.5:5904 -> 0.170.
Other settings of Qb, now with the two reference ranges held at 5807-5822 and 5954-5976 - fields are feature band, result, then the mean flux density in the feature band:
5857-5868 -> -0.3 A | 6.34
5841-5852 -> -0.5 A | 6.41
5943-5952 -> 0.4 A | 5.94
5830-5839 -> -0.7 A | 6.64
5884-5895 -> 2.7 A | 4.68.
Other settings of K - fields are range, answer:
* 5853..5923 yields 6.66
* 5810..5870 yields 6.84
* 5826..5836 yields 6.7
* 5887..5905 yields 5.82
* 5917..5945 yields 6.32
